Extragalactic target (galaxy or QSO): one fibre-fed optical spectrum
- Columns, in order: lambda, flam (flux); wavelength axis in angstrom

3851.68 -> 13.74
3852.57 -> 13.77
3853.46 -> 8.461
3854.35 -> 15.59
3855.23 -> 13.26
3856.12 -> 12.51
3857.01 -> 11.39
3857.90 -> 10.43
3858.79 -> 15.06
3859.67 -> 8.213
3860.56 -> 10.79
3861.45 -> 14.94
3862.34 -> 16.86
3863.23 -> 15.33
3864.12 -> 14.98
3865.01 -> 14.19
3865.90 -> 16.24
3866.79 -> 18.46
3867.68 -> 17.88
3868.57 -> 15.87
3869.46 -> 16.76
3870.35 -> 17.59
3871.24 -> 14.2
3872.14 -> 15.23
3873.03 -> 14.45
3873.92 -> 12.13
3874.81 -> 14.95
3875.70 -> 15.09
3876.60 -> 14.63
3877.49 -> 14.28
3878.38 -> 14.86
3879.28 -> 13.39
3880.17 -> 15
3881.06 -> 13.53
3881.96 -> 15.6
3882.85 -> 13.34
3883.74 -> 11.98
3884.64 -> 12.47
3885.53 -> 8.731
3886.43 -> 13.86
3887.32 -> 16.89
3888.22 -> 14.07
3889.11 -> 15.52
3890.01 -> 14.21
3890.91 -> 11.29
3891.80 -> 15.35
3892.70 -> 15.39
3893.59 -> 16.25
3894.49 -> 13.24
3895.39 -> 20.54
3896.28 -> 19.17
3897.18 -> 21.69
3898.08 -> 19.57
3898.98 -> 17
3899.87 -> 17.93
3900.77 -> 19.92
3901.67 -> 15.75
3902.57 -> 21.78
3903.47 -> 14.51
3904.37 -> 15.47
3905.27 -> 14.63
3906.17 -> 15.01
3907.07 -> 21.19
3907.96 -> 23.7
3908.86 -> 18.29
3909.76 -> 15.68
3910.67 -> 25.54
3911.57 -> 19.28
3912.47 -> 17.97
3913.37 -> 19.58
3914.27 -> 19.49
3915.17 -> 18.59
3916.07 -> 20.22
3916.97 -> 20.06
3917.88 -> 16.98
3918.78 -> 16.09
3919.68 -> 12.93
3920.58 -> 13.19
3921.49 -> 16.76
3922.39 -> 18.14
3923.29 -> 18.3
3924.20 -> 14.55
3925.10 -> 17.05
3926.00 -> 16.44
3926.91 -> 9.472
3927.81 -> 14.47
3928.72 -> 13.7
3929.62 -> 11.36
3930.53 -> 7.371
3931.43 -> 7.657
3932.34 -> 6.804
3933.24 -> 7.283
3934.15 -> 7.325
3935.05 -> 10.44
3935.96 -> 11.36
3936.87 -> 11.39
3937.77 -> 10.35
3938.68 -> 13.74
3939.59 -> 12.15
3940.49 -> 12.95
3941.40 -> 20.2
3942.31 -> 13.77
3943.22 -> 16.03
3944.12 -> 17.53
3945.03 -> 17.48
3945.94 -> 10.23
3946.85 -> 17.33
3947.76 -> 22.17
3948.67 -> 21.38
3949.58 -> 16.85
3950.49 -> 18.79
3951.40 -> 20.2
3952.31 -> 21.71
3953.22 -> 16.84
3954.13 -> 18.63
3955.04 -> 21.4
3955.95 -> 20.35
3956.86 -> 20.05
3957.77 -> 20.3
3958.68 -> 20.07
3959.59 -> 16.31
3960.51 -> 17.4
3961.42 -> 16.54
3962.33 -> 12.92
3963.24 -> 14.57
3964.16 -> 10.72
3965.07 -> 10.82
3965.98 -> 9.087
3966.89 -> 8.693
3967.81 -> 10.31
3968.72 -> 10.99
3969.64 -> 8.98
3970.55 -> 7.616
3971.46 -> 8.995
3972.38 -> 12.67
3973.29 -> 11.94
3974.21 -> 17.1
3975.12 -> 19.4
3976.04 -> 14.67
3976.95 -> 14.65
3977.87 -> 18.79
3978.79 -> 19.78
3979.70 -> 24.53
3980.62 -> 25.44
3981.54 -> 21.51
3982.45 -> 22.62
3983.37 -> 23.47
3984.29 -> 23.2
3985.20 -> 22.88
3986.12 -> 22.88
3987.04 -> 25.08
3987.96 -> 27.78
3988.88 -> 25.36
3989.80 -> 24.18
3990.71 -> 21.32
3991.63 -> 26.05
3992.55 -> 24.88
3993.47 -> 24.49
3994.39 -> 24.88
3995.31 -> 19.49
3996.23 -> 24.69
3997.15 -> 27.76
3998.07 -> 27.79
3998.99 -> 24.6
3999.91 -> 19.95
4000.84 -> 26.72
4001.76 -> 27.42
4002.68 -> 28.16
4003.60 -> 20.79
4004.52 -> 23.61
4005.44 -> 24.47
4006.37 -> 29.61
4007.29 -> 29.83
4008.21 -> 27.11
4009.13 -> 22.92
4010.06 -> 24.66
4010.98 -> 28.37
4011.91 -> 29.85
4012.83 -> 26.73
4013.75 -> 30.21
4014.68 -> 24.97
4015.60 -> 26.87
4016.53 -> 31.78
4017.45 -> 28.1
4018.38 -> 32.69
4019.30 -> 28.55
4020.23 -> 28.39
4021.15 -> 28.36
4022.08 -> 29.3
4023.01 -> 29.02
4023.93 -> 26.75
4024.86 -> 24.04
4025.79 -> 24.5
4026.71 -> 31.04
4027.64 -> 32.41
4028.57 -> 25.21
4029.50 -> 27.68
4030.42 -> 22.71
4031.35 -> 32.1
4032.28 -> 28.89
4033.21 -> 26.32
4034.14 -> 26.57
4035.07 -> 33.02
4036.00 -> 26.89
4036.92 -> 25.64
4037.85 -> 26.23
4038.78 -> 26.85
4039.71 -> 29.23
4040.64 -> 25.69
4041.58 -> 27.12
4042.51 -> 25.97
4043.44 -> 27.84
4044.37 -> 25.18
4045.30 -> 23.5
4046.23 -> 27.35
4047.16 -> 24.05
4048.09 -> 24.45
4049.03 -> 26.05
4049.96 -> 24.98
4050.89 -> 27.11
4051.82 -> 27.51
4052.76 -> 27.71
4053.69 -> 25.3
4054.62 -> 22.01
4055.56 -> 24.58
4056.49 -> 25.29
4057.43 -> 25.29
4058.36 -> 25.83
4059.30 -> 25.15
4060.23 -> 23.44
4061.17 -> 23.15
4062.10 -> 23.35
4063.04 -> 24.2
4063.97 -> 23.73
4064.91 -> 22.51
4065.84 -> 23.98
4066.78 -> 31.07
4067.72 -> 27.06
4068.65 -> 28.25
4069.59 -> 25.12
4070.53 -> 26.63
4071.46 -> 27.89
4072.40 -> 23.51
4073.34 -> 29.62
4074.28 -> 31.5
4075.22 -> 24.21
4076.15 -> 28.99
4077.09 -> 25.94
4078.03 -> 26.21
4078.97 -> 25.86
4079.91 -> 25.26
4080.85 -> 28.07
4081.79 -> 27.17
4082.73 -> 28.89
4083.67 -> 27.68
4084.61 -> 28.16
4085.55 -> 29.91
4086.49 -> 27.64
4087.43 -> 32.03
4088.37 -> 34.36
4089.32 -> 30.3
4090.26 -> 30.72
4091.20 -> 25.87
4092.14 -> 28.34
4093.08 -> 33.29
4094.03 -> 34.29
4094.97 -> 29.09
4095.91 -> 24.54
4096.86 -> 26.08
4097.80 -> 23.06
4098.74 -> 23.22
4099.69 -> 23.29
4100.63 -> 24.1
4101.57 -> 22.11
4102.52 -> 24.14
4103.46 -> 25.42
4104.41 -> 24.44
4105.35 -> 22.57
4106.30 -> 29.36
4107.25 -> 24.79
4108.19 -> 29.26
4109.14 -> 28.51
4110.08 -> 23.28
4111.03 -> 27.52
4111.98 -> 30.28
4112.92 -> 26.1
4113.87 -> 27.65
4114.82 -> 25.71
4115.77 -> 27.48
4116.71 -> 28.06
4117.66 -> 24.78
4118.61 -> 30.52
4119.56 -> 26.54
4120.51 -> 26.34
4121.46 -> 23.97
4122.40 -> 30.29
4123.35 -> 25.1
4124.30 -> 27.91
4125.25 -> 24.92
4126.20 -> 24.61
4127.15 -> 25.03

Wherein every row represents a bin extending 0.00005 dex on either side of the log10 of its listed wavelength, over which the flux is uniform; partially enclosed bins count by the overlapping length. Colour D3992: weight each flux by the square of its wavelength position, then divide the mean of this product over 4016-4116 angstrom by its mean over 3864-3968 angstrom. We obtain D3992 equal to 1.86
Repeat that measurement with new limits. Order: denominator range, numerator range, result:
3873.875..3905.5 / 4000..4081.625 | 1.86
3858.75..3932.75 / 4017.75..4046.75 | 1.89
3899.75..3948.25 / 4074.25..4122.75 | 1.92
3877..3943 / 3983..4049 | 1.83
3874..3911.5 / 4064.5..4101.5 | 1.87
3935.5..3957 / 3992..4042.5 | 1.67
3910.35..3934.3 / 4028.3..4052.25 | 1.88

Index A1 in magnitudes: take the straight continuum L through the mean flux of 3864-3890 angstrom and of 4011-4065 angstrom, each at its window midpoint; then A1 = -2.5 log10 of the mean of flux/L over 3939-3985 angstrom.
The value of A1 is 0.25 mag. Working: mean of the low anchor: 14.7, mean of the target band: 16.6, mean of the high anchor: 26.7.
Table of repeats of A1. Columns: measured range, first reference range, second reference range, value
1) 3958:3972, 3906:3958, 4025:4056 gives 0.48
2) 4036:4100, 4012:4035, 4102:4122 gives 0.03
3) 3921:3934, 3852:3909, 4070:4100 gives 0.38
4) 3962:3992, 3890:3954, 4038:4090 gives 0.16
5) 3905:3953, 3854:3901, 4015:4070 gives 0.18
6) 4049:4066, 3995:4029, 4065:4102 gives 0.10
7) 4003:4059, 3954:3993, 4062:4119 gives -0.20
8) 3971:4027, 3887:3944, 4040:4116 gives -0.15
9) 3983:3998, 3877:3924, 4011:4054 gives -0.02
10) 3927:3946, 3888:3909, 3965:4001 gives 0.45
